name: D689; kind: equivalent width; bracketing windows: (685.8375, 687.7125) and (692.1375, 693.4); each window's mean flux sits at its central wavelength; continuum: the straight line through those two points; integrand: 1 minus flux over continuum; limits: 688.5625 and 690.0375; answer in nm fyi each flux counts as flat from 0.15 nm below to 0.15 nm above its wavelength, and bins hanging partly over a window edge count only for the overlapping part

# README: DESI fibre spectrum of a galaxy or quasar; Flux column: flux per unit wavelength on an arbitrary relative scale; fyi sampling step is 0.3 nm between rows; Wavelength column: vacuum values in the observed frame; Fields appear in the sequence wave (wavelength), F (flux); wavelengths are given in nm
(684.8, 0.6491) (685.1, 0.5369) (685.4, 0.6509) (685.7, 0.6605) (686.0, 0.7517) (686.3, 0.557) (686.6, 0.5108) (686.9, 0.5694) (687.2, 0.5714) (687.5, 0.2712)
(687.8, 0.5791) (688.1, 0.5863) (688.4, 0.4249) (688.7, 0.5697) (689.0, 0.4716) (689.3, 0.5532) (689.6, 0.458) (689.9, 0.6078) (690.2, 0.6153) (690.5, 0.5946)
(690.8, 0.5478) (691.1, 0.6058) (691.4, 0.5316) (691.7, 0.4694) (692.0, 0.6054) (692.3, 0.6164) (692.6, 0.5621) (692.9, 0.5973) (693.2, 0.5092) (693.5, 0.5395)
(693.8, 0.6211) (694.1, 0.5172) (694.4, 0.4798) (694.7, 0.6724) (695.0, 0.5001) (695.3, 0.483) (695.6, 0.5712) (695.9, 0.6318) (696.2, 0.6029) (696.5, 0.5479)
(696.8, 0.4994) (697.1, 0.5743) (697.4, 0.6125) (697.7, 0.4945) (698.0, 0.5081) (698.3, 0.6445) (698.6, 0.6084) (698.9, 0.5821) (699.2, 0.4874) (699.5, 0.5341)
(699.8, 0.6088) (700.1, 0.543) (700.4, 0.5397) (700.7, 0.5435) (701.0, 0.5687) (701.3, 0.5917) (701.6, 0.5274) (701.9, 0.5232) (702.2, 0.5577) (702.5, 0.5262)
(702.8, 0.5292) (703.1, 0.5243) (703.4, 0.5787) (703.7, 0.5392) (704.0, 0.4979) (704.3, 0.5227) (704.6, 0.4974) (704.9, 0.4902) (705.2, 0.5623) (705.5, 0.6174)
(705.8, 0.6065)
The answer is 0.059 nm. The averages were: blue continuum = 0.541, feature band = 0.531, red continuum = 0.57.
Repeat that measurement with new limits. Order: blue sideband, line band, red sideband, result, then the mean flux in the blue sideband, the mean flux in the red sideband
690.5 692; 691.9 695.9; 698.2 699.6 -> -0.03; 0.551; 0.57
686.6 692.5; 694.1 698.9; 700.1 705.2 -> -0.21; 0.539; 0.536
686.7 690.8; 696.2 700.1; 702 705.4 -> -0.22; 0.529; 0.531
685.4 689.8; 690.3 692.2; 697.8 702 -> -0.05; 0.543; 0.558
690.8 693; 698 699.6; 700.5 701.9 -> -0.03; 0.568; 0.553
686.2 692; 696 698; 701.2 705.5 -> -0.07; 0.533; 0.536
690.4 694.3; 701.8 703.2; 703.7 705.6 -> 0.01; 0.561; 0.53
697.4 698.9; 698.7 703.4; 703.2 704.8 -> 0.01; 0.571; 0.526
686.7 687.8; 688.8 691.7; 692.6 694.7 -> -0.17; 0.487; 0.554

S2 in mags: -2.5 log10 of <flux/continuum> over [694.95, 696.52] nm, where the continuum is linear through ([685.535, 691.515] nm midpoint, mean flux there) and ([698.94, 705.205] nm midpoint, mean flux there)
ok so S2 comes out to -0.03 mag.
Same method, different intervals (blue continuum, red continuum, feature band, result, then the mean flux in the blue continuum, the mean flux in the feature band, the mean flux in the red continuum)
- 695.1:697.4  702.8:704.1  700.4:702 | -0.014 mag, 0.561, 0.551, 0.536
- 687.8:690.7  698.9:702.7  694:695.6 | 0.022 mag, 0.544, 0.535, 0.547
